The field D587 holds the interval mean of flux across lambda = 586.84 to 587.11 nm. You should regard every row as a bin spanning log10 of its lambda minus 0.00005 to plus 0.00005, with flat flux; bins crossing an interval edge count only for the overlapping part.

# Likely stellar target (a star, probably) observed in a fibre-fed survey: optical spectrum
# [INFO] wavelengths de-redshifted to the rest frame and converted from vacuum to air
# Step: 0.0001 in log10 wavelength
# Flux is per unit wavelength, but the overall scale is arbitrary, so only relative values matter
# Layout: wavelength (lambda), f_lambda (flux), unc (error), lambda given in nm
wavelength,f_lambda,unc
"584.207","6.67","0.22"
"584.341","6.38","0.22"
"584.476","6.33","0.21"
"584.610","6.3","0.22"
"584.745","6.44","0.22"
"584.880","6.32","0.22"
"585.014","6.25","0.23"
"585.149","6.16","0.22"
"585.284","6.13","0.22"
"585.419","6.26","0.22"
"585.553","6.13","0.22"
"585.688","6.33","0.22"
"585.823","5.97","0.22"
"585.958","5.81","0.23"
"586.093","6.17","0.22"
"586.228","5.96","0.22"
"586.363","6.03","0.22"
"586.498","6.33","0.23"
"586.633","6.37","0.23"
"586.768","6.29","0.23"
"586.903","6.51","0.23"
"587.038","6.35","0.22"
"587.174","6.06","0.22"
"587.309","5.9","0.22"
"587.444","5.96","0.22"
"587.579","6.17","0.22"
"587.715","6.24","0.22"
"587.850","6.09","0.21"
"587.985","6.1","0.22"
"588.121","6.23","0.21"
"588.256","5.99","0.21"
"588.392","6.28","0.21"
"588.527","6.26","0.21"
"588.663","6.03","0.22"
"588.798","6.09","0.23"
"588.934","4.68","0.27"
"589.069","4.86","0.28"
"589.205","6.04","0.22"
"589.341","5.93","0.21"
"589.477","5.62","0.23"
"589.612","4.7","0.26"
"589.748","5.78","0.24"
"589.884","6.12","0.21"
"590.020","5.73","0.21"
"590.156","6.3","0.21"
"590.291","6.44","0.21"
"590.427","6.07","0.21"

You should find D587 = 6.41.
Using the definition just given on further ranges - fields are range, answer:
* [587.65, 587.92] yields 6.18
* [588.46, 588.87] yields 6.11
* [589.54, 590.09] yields 5.59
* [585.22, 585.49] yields 6.21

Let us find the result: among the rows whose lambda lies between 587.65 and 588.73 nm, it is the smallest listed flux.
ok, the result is 5.99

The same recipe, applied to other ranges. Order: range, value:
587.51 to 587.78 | 6.17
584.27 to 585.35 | 6.13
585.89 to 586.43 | 5.81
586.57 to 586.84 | 6.29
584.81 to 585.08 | 6.25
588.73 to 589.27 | 4.68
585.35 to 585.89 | 5.97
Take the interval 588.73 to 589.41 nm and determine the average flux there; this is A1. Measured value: 5.52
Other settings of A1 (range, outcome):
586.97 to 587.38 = 6.1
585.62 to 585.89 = 6.14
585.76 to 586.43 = 5.99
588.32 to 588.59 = 6.27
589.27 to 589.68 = 5.42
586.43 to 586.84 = 6.34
